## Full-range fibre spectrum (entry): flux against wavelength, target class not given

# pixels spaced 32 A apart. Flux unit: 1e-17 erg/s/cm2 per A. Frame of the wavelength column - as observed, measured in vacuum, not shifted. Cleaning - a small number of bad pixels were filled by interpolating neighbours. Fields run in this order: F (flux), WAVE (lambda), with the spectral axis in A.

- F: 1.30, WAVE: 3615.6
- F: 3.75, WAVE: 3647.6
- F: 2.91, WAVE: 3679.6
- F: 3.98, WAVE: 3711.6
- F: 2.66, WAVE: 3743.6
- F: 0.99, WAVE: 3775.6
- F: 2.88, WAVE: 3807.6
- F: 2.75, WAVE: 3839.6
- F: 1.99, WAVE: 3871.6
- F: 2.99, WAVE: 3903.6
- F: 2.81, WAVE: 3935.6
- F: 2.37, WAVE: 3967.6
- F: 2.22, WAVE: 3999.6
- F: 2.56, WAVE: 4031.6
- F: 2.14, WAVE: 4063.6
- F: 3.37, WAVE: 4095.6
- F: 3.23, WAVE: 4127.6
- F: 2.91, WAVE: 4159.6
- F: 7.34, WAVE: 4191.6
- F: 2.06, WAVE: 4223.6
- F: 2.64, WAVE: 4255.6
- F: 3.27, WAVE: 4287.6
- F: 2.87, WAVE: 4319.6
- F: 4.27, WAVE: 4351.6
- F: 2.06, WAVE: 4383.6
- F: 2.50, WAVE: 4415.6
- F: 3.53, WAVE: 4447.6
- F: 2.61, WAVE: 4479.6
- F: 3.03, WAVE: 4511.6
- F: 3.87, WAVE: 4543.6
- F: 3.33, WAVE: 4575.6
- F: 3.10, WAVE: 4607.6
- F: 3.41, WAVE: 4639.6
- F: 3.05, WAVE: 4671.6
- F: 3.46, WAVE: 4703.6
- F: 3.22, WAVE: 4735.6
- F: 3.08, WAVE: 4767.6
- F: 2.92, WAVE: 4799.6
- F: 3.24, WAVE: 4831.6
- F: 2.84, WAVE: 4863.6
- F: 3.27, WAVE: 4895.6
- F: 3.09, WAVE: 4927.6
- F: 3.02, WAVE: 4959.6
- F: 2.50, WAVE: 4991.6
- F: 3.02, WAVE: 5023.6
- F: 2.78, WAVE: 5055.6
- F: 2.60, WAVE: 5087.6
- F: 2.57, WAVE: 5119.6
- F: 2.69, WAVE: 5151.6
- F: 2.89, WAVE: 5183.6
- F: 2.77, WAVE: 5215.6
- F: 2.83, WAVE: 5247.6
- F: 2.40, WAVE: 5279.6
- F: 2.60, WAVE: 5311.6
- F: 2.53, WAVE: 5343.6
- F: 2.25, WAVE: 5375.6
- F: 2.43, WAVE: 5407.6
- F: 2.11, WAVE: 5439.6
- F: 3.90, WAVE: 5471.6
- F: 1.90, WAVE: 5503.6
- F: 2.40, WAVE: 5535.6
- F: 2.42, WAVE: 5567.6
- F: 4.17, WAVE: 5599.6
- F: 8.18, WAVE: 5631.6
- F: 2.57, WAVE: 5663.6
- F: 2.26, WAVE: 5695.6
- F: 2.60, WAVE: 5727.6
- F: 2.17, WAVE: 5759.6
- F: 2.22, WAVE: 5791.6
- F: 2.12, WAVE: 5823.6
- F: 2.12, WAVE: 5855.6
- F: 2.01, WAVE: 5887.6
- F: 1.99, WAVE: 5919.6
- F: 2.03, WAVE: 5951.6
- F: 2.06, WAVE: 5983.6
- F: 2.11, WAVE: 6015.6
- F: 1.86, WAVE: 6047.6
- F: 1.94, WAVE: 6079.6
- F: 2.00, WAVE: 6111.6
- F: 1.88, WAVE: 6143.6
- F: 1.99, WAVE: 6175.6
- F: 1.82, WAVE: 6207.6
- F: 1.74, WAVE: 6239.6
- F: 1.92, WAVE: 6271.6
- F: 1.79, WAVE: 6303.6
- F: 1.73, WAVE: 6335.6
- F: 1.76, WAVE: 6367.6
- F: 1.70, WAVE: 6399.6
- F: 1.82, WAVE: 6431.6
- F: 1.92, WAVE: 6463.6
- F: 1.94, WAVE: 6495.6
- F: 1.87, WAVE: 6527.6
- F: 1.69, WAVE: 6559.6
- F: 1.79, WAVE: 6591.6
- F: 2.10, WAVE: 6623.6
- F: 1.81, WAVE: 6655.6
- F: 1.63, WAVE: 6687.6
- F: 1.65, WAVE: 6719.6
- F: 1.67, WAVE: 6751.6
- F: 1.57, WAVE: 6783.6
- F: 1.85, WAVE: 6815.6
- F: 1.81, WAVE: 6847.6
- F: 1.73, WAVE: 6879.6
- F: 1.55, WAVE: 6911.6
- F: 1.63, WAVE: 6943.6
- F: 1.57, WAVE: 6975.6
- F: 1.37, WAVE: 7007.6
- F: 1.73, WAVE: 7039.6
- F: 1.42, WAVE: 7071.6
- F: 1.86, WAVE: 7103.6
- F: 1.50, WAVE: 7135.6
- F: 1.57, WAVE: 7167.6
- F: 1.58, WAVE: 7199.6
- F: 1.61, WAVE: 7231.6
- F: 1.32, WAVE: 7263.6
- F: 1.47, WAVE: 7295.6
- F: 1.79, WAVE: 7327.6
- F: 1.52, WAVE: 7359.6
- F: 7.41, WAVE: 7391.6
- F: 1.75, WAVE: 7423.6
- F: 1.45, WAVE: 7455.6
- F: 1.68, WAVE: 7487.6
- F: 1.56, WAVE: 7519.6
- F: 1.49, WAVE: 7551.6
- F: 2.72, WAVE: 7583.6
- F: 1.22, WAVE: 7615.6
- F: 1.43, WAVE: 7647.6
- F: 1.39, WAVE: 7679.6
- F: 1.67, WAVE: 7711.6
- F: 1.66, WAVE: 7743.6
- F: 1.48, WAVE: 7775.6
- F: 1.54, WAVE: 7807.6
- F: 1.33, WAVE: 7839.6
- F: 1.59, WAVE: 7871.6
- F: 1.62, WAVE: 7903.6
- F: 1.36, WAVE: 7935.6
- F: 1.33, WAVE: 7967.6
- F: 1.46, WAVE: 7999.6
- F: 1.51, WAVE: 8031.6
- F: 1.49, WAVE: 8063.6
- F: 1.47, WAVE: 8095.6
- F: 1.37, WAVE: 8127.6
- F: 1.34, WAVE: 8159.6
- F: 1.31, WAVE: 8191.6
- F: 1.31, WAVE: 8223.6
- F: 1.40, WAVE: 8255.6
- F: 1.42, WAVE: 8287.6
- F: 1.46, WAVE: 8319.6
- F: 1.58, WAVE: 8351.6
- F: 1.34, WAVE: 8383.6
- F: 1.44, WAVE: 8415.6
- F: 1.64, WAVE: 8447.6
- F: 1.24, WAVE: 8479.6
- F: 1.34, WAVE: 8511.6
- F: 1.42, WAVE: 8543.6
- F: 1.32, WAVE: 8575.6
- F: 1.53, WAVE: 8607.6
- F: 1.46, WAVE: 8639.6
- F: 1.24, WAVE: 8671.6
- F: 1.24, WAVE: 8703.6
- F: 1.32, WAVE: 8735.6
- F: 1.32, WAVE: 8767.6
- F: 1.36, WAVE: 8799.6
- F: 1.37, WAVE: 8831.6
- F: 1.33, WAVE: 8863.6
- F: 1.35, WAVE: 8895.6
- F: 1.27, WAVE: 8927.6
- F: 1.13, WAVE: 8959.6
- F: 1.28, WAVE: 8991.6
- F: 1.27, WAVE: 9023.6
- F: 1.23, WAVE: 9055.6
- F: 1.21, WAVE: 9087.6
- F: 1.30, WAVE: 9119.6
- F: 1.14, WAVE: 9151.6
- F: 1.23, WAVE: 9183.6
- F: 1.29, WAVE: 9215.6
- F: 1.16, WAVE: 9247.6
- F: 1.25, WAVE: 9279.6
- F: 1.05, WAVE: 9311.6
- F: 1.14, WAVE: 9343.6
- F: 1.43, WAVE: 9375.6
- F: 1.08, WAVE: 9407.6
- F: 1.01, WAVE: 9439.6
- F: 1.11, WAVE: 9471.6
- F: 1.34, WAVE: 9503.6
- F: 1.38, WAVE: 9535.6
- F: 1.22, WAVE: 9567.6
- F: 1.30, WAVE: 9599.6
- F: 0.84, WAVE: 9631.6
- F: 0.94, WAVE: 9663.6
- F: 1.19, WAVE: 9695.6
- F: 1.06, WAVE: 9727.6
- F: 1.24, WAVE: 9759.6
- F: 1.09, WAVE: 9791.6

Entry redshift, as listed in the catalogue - 0.13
